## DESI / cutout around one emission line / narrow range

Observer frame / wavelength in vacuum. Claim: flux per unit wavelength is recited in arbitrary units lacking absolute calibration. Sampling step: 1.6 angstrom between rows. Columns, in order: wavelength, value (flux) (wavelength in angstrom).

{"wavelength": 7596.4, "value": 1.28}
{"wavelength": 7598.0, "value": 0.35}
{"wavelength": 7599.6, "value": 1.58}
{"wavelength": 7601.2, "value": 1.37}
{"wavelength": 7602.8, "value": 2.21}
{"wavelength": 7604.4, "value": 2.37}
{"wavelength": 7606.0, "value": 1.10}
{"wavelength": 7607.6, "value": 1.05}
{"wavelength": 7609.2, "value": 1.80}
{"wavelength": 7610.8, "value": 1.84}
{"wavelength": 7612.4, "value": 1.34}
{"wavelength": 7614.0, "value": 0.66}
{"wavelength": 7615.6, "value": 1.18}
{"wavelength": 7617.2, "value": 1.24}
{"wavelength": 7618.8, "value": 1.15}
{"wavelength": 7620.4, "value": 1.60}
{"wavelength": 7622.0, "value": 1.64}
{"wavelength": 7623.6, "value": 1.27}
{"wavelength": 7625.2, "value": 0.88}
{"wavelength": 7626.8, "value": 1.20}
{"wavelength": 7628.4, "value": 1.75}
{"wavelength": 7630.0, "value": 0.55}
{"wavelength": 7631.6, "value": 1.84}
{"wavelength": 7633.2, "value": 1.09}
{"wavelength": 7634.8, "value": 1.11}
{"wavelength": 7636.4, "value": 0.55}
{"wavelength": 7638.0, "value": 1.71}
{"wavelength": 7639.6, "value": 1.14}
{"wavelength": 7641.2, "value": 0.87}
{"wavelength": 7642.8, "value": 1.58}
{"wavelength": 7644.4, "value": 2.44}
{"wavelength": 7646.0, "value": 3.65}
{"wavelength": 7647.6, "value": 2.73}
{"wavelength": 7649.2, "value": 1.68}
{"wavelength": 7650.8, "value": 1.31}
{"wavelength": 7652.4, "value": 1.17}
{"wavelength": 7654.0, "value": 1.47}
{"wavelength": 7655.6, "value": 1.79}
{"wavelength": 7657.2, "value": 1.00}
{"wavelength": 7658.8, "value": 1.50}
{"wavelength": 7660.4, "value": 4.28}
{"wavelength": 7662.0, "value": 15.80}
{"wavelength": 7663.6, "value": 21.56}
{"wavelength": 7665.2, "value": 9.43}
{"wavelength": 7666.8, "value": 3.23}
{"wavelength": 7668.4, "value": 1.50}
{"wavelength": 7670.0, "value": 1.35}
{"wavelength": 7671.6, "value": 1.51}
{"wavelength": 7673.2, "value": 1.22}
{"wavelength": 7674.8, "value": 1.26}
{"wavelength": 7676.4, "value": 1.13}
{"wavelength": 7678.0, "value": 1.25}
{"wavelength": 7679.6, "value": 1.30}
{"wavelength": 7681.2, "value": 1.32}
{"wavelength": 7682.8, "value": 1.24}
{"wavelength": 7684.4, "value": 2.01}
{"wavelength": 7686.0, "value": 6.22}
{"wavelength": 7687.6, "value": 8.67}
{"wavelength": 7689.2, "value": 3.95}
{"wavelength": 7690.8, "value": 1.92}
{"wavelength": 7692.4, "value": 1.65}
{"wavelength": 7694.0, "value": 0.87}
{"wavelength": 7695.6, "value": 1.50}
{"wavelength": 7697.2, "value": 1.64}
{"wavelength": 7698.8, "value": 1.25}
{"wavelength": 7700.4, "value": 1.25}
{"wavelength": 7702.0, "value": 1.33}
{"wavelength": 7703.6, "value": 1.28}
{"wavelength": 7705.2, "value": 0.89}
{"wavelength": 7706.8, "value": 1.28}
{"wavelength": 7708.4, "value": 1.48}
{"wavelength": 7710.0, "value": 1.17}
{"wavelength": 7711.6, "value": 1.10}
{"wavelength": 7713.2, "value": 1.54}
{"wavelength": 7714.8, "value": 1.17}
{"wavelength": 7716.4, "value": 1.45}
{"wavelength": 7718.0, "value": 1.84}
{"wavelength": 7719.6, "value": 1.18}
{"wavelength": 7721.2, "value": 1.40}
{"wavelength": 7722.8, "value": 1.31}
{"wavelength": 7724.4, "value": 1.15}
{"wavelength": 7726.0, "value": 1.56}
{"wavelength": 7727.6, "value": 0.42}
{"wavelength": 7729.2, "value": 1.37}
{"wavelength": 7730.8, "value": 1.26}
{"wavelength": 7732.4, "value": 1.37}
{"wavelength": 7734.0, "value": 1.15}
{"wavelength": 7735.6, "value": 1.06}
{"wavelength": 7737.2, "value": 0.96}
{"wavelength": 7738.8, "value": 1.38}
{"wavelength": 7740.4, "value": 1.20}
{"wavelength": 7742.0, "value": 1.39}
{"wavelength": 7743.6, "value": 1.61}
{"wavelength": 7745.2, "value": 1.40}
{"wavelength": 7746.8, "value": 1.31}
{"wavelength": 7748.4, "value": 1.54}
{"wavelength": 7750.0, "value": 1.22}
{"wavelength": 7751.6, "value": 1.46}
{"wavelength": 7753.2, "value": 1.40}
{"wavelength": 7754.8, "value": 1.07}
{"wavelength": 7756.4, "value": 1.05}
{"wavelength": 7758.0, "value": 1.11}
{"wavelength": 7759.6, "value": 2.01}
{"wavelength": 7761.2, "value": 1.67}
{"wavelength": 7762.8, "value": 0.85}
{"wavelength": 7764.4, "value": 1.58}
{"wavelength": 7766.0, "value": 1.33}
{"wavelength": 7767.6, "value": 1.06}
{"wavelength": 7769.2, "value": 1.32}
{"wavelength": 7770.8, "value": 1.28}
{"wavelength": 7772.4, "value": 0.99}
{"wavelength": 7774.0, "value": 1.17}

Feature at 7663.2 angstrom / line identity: H-alpha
